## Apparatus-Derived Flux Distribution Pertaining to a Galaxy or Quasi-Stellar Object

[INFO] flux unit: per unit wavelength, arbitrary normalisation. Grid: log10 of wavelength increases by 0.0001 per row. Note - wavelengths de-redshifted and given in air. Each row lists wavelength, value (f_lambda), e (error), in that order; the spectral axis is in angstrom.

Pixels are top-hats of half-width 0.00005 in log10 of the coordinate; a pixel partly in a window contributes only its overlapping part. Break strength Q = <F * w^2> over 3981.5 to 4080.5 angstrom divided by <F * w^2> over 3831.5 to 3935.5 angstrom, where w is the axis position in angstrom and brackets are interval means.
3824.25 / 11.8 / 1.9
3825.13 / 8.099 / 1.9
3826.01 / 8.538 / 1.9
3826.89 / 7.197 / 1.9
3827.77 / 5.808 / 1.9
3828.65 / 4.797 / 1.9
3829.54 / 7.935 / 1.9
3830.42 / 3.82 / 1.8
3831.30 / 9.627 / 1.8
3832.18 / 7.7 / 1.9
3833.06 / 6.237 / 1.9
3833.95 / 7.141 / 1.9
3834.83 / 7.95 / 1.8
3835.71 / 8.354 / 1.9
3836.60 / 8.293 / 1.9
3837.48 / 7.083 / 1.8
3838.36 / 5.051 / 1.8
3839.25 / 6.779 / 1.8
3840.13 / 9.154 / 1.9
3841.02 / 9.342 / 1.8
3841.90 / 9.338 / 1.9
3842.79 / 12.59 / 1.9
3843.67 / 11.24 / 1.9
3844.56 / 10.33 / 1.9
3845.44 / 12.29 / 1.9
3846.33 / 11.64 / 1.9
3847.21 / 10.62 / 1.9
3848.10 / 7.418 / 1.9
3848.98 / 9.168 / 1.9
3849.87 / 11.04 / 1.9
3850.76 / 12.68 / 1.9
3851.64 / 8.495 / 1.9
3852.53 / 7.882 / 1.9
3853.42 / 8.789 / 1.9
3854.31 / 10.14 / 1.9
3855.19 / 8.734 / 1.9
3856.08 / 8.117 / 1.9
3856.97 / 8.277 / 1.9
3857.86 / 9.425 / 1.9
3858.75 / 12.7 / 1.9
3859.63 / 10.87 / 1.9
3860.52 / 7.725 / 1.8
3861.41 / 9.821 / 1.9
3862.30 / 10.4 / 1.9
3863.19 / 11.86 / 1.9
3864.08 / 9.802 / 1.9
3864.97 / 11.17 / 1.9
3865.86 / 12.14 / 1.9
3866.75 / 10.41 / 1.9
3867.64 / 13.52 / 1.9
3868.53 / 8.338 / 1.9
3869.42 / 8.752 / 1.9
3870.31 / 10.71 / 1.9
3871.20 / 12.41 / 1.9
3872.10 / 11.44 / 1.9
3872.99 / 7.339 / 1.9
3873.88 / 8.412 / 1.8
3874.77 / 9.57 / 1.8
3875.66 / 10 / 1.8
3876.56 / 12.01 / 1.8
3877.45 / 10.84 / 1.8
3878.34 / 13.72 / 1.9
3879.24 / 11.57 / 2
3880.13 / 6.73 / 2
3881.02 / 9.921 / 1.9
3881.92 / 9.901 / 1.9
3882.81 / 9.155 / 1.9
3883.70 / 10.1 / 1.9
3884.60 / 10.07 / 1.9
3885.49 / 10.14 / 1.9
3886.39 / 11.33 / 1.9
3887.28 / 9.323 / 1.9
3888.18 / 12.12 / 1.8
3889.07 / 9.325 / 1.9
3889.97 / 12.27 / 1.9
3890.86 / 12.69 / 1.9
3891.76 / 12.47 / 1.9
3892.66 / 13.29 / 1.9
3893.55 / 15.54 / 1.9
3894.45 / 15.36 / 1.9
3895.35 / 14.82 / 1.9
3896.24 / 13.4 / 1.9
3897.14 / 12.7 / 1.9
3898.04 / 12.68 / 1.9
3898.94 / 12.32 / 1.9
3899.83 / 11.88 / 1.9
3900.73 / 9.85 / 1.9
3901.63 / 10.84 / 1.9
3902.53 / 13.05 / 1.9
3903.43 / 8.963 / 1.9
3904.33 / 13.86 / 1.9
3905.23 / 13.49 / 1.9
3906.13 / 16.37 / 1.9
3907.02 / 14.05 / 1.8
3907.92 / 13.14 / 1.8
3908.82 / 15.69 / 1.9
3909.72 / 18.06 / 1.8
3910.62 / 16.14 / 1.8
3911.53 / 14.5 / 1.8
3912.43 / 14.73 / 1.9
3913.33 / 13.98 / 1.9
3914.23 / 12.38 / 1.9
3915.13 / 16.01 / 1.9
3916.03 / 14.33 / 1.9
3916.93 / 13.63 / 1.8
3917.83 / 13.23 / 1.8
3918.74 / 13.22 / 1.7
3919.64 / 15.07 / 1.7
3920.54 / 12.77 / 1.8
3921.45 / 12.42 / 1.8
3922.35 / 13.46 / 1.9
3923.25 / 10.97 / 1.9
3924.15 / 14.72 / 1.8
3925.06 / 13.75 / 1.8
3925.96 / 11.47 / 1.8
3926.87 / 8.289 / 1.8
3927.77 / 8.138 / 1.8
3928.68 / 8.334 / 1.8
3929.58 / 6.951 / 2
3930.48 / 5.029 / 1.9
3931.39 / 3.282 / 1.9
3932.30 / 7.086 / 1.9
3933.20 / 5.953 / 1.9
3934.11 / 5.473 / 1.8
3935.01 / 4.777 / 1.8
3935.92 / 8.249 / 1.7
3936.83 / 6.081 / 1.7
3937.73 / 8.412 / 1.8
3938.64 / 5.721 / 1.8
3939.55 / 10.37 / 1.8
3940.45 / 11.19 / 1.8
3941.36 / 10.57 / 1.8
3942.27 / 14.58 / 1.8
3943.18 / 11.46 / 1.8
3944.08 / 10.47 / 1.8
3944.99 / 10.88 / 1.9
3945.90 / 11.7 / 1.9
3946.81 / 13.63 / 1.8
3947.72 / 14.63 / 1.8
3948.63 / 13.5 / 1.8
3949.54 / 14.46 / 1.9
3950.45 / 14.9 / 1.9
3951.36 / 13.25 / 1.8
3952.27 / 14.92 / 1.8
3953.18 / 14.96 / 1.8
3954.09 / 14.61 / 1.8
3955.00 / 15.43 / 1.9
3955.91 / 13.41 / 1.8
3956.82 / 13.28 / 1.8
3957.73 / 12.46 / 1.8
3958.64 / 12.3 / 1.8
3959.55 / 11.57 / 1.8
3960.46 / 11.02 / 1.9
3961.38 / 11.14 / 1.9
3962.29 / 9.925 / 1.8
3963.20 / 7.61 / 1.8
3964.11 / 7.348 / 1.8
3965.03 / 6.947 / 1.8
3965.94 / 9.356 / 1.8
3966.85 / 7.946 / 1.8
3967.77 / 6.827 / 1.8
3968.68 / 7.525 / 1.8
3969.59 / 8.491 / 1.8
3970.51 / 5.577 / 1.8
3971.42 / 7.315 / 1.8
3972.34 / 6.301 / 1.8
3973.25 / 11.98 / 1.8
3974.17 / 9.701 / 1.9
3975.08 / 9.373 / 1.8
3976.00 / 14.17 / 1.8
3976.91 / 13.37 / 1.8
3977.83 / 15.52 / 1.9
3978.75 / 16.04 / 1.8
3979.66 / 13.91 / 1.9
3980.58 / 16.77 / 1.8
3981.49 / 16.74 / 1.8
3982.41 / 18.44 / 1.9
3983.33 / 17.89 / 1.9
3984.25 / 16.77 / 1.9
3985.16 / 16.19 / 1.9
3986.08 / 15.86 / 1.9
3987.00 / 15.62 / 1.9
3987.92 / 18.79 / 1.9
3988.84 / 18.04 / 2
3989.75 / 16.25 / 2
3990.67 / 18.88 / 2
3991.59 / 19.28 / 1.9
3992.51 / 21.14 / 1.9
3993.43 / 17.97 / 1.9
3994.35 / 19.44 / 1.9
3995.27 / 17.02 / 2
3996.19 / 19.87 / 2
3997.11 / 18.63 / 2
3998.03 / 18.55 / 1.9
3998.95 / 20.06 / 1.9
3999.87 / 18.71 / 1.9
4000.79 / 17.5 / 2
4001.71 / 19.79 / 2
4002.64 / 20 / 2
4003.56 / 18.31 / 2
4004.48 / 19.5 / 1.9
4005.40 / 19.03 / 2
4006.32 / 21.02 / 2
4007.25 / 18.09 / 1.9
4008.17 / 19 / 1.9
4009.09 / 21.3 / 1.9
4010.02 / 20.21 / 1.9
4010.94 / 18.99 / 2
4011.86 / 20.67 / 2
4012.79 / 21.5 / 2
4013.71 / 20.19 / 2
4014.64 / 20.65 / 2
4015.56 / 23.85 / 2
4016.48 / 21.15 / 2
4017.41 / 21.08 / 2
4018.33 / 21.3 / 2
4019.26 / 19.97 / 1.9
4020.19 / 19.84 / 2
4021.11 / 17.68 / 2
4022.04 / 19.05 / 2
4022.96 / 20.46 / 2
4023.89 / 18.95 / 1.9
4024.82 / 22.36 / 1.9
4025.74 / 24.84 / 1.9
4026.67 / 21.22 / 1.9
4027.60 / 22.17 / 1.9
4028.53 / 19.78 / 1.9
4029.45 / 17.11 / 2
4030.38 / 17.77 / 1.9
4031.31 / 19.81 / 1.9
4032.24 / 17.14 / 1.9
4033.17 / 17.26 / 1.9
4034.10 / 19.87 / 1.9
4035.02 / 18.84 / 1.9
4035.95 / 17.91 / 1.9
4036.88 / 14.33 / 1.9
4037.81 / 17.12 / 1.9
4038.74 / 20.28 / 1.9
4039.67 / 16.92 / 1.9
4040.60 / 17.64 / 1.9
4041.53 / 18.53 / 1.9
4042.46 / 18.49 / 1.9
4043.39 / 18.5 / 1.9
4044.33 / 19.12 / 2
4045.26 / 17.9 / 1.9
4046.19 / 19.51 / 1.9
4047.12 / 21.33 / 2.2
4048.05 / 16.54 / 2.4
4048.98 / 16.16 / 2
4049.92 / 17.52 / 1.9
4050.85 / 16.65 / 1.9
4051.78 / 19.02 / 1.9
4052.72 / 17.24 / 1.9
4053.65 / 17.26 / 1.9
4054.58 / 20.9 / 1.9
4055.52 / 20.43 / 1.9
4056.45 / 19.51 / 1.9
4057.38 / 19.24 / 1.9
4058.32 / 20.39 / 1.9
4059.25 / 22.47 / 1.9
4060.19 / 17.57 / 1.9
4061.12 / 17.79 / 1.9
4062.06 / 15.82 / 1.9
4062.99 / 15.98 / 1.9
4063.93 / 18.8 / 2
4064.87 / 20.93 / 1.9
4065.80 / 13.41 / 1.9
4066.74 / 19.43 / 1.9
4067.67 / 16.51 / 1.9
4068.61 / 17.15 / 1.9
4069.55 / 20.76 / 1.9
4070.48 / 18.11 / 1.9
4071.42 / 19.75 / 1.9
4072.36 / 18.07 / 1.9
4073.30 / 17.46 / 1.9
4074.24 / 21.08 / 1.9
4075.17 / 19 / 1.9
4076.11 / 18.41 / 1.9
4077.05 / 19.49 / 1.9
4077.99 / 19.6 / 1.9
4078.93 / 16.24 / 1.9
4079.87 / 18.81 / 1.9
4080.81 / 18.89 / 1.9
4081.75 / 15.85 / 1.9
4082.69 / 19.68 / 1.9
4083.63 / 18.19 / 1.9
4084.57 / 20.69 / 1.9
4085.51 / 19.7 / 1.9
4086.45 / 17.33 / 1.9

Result 1.88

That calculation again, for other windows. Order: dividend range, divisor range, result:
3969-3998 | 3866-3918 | 1.32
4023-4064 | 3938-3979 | 1.74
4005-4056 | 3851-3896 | 1.96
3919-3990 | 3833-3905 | 1.15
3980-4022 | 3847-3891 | 2.00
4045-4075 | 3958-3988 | 1.62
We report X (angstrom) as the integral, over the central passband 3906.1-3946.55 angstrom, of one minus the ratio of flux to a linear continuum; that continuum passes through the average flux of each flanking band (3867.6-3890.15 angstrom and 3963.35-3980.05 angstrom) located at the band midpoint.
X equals -4.7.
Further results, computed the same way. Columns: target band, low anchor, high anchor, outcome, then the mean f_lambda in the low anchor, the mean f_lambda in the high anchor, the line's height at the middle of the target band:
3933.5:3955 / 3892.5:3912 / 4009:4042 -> 6.1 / 13.6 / 19.6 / 15.7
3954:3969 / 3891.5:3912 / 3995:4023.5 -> 5.8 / 13.6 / 19.8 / 17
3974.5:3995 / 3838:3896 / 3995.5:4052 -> 0.6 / 10.5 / 19.3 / 17.1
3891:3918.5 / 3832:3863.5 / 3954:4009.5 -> -4.8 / 9.3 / 14.8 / 11.6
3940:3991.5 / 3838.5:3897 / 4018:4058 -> 8.8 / 10.6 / 18.9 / 15.4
